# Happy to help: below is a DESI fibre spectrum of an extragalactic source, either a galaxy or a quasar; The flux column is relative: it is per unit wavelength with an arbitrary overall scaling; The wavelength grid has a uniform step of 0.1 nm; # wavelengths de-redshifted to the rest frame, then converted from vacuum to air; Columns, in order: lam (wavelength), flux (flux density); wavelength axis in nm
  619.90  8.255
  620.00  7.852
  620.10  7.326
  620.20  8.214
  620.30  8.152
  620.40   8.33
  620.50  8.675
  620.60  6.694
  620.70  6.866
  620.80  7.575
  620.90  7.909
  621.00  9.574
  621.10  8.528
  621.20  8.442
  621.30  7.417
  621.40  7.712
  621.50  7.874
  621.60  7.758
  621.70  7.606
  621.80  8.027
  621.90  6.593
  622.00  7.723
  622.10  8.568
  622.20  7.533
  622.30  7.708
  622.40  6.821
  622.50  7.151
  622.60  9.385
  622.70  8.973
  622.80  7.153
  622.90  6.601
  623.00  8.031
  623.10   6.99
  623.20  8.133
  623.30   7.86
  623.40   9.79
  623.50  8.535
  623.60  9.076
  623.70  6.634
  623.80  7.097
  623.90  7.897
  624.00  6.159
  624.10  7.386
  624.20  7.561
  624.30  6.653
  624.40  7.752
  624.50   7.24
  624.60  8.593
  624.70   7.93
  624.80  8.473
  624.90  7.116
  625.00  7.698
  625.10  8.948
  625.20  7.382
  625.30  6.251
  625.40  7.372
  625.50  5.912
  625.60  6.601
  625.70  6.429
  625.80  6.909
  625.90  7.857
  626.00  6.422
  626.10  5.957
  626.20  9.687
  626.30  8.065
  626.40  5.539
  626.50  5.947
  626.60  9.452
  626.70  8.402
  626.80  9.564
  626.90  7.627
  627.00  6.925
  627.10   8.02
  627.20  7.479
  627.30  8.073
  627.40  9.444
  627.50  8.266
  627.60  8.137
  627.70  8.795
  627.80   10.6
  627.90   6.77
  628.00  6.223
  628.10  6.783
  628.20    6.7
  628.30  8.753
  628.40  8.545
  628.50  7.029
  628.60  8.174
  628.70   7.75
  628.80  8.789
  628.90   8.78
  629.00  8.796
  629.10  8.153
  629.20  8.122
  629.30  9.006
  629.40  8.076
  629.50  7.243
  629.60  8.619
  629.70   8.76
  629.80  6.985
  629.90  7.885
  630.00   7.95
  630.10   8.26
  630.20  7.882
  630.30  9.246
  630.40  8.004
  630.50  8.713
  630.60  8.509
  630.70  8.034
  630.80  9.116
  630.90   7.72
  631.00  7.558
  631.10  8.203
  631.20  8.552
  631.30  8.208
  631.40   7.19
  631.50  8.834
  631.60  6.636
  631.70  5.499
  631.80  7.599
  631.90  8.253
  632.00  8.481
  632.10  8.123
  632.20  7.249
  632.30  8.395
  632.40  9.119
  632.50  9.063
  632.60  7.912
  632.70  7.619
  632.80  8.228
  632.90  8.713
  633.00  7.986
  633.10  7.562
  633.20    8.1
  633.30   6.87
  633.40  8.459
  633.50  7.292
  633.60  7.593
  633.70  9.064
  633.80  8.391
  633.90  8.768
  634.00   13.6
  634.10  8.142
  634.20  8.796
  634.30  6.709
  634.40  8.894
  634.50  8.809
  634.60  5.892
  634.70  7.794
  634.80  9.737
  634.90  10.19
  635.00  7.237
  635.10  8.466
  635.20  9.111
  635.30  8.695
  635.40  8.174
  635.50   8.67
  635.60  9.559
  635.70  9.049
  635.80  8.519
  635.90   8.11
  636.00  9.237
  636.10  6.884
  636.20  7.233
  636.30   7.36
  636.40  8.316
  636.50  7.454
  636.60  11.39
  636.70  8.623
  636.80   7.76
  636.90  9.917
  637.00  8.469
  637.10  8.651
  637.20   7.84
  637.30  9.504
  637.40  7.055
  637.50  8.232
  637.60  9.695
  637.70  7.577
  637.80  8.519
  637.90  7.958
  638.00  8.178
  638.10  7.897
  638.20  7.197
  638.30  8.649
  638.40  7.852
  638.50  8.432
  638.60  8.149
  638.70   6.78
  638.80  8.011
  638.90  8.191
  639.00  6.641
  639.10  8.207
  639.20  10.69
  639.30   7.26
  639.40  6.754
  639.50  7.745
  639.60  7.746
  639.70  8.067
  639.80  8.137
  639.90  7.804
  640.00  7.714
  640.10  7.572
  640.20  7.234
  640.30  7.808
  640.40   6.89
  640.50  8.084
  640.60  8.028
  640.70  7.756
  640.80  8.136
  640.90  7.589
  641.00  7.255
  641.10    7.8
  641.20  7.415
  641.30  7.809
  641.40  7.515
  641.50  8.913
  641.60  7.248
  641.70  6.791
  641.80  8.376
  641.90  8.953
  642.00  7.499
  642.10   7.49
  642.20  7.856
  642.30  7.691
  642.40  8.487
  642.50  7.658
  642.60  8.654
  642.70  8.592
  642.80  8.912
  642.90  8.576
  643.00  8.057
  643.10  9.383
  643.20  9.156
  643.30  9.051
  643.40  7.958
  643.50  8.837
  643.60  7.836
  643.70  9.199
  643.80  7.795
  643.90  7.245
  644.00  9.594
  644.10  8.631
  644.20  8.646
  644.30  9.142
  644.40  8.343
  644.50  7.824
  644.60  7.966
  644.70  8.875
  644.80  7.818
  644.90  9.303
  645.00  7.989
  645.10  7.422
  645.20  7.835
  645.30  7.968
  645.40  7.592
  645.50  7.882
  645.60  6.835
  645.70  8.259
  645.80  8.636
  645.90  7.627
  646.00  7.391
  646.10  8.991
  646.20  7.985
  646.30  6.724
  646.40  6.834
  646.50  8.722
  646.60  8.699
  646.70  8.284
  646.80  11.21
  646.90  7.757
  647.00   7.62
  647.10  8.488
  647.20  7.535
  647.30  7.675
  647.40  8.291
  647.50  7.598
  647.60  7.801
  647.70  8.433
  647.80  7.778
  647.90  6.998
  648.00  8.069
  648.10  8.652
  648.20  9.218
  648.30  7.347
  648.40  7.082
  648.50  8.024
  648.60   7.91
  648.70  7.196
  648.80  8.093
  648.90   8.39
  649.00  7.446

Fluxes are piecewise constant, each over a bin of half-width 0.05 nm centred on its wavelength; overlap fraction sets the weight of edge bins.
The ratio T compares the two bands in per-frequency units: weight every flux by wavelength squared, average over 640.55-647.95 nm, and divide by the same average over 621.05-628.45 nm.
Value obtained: 1.12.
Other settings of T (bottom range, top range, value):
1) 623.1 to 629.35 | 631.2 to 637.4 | 1.10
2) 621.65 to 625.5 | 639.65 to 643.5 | 1.11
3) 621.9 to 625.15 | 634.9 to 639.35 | 1.12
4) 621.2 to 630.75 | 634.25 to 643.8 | 1.09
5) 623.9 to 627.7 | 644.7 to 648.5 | 1.13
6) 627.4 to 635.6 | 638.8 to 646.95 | 1.02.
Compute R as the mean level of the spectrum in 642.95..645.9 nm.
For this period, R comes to 8.3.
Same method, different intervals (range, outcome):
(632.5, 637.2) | 8.44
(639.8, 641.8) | 7.68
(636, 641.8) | 7.99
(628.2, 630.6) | 8.21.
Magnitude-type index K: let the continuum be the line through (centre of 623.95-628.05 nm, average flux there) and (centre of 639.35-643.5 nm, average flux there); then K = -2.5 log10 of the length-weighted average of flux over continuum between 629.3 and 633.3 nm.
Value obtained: -0.04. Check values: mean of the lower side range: 7.6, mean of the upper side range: 7.97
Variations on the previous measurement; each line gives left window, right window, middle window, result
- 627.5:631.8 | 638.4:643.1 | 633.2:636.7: -0.07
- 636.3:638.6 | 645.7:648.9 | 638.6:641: 0.07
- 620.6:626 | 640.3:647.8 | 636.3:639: -0.04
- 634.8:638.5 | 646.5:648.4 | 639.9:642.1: 0.08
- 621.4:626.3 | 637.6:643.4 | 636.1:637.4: -0.07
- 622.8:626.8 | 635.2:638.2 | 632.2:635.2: -0.03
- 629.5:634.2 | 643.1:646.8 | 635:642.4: 0.02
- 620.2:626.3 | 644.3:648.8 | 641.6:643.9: -0.04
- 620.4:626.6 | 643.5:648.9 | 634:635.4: -0.09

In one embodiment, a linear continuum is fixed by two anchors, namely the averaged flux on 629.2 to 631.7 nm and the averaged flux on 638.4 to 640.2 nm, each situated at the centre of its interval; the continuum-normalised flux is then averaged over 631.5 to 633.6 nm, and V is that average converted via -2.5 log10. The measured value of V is 0.02 mag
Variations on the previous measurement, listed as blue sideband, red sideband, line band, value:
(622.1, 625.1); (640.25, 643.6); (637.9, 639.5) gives 0.012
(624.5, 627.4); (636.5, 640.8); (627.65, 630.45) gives -0.056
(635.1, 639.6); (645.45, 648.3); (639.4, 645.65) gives 0.014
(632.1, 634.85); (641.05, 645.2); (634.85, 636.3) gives -0.021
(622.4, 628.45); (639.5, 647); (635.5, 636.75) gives -0.073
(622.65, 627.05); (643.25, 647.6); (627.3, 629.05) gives -0.066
